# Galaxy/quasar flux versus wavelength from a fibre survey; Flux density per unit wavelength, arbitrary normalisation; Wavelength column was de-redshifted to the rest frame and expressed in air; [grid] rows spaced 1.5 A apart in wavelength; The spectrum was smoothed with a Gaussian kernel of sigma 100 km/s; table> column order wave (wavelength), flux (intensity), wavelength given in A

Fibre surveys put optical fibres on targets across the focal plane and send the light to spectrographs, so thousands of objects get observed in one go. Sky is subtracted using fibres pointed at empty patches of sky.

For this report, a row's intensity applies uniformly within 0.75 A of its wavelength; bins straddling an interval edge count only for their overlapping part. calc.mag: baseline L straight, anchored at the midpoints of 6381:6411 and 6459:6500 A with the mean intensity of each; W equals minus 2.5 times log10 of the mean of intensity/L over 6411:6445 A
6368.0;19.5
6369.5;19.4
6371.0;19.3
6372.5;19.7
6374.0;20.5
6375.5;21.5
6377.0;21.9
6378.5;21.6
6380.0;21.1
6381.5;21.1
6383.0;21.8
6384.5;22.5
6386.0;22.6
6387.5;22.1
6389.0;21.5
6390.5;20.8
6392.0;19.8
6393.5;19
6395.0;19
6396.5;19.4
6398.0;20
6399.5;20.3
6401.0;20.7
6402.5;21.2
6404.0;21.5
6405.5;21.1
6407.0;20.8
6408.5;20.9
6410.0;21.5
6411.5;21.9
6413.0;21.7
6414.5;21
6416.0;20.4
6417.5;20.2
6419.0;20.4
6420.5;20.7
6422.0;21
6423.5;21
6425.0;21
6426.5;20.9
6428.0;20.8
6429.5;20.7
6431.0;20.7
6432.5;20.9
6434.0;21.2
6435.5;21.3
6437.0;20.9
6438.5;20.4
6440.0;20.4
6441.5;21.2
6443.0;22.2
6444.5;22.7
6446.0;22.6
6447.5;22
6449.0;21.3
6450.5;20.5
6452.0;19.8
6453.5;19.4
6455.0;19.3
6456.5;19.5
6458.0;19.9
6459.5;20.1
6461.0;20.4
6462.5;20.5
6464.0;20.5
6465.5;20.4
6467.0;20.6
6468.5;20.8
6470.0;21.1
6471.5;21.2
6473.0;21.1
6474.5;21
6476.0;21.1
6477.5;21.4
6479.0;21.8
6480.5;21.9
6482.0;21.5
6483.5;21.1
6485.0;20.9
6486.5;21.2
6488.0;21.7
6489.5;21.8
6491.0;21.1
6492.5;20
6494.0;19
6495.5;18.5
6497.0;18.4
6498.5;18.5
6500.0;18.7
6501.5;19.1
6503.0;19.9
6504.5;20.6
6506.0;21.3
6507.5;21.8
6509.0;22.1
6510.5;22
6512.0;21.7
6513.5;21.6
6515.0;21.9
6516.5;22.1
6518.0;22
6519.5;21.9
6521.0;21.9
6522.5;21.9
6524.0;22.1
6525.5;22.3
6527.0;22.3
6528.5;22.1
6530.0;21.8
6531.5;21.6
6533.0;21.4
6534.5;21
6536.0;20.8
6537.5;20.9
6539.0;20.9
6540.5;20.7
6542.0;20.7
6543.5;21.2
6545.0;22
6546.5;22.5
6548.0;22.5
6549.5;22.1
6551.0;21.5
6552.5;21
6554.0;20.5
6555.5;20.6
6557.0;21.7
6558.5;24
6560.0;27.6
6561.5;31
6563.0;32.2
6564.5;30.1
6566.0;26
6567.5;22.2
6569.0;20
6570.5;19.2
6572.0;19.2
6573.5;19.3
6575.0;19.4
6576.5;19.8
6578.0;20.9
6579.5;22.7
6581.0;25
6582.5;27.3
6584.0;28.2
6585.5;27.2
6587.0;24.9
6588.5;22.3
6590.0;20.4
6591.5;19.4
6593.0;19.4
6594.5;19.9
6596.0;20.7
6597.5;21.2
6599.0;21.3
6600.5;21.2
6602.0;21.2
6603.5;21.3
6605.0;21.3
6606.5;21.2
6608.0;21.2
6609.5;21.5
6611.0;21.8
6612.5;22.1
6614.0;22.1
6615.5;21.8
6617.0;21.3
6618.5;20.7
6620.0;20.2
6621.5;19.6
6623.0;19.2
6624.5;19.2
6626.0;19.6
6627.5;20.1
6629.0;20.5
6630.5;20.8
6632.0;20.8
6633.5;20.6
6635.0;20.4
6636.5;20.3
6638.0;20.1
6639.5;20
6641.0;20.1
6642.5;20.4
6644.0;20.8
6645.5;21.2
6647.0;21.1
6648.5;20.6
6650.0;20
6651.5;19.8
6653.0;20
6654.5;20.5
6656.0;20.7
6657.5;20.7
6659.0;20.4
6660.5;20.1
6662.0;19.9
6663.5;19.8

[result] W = -0.01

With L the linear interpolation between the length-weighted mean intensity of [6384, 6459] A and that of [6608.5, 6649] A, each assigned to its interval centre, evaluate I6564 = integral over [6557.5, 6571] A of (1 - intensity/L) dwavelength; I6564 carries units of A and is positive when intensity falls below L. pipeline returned -3.4 A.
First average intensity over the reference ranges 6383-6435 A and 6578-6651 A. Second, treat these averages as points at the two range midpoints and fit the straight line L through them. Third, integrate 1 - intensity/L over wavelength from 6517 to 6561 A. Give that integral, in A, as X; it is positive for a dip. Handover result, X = -1.53 A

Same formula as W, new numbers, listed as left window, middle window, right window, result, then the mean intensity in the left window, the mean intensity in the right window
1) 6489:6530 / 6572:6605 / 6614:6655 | -0.07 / 21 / 20.4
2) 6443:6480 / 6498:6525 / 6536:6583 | 0.03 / 20.8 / 22.7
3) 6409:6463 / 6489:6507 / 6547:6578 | 0.11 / 20.8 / 22.9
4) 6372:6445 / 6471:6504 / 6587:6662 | 0.02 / 21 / 20.7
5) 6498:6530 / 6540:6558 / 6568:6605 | 0.00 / 21.4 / 21.7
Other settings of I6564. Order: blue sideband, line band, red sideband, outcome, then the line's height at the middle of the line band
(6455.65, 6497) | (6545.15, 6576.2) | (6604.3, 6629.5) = -3.5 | 20.8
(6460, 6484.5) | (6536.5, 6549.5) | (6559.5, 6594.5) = 0.7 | 22.7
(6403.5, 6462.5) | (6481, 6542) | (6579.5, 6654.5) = 0.0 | 21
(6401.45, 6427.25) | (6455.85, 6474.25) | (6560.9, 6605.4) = 0.9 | 21.5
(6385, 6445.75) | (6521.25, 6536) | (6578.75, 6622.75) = -0.1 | 21.6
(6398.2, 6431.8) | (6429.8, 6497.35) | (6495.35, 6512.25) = -0.8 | 20.5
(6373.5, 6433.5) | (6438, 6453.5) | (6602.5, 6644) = -0.3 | 20.9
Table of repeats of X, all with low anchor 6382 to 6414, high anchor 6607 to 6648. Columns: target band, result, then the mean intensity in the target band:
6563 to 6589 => -3.4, 23.4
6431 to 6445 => -0.2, 21.2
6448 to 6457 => 0.4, 20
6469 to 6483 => -0.3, 21.3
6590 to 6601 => 0.1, 20.4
